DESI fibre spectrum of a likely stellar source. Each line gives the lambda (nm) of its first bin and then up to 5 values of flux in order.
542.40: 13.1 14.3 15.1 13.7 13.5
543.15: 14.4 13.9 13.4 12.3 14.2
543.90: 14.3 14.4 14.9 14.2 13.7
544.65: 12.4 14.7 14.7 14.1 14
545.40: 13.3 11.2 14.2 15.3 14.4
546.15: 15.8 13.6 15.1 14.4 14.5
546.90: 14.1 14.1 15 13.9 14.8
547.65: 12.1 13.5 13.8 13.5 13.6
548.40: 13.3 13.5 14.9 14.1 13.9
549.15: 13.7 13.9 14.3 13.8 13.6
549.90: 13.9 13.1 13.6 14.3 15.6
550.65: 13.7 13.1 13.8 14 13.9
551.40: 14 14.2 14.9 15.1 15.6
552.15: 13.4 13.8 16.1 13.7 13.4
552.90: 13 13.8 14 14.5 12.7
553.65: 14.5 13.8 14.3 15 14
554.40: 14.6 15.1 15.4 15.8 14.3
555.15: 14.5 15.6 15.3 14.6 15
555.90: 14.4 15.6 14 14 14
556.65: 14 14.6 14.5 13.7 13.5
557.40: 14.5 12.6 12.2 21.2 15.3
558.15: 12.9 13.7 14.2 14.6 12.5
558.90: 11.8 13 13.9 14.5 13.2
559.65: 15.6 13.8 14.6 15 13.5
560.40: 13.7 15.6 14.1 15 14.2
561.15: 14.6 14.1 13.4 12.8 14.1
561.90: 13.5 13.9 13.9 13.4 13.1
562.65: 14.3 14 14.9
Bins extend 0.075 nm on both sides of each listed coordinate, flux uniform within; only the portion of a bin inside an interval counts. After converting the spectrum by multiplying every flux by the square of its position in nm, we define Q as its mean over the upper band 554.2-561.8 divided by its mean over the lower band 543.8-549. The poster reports 1.06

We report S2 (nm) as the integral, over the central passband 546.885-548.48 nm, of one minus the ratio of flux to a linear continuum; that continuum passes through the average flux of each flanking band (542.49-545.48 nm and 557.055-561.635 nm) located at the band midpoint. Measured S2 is 0.03 nm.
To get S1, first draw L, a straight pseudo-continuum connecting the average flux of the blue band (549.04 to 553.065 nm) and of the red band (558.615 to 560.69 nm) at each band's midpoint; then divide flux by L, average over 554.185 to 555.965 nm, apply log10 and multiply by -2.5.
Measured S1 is -0.07 mag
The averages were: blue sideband 14.1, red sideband 13.9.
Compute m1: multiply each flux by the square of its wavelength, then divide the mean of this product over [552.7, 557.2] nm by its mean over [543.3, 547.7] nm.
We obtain 1.1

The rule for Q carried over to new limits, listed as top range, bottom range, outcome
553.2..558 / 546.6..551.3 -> 1.07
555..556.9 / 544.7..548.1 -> 1.07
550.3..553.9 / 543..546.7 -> 1.03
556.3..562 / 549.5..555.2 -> 1.02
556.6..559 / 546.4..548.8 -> 1.05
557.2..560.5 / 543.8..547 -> 1.05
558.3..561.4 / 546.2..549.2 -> 1.05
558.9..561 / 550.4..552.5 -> 1.02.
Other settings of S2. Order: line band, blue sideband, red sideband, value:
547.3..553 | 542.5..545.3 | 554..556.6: 0.18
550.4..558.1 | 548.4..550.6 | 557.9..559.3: -0.33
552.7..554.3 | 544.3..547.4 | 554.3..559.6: 0.04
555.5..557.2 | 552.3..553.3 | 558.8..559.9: -0.07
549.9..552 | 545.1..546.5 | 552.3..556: 0.03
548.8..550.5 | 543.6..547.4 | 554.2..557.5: 0.05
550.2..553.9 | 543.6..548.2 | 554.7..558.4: 0.06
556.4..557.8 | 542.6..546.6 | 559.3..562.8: 0.02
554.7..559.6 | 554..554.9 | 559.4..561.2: 0.13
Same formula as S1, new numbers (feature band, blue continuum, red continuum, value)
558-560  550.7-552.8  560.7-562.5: 0.02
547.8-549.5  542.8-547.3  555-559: 0.02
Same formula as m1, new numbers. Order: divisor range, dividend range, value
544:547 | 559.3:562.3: 1.06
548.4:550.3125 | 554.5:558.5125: 1.08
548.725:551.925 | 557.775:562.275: 1.05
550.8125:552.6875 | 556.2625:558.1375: 1.03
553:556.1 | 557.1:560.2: 0.98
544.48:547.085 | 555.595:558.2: 1.07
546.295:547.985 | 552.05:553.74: 1.01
